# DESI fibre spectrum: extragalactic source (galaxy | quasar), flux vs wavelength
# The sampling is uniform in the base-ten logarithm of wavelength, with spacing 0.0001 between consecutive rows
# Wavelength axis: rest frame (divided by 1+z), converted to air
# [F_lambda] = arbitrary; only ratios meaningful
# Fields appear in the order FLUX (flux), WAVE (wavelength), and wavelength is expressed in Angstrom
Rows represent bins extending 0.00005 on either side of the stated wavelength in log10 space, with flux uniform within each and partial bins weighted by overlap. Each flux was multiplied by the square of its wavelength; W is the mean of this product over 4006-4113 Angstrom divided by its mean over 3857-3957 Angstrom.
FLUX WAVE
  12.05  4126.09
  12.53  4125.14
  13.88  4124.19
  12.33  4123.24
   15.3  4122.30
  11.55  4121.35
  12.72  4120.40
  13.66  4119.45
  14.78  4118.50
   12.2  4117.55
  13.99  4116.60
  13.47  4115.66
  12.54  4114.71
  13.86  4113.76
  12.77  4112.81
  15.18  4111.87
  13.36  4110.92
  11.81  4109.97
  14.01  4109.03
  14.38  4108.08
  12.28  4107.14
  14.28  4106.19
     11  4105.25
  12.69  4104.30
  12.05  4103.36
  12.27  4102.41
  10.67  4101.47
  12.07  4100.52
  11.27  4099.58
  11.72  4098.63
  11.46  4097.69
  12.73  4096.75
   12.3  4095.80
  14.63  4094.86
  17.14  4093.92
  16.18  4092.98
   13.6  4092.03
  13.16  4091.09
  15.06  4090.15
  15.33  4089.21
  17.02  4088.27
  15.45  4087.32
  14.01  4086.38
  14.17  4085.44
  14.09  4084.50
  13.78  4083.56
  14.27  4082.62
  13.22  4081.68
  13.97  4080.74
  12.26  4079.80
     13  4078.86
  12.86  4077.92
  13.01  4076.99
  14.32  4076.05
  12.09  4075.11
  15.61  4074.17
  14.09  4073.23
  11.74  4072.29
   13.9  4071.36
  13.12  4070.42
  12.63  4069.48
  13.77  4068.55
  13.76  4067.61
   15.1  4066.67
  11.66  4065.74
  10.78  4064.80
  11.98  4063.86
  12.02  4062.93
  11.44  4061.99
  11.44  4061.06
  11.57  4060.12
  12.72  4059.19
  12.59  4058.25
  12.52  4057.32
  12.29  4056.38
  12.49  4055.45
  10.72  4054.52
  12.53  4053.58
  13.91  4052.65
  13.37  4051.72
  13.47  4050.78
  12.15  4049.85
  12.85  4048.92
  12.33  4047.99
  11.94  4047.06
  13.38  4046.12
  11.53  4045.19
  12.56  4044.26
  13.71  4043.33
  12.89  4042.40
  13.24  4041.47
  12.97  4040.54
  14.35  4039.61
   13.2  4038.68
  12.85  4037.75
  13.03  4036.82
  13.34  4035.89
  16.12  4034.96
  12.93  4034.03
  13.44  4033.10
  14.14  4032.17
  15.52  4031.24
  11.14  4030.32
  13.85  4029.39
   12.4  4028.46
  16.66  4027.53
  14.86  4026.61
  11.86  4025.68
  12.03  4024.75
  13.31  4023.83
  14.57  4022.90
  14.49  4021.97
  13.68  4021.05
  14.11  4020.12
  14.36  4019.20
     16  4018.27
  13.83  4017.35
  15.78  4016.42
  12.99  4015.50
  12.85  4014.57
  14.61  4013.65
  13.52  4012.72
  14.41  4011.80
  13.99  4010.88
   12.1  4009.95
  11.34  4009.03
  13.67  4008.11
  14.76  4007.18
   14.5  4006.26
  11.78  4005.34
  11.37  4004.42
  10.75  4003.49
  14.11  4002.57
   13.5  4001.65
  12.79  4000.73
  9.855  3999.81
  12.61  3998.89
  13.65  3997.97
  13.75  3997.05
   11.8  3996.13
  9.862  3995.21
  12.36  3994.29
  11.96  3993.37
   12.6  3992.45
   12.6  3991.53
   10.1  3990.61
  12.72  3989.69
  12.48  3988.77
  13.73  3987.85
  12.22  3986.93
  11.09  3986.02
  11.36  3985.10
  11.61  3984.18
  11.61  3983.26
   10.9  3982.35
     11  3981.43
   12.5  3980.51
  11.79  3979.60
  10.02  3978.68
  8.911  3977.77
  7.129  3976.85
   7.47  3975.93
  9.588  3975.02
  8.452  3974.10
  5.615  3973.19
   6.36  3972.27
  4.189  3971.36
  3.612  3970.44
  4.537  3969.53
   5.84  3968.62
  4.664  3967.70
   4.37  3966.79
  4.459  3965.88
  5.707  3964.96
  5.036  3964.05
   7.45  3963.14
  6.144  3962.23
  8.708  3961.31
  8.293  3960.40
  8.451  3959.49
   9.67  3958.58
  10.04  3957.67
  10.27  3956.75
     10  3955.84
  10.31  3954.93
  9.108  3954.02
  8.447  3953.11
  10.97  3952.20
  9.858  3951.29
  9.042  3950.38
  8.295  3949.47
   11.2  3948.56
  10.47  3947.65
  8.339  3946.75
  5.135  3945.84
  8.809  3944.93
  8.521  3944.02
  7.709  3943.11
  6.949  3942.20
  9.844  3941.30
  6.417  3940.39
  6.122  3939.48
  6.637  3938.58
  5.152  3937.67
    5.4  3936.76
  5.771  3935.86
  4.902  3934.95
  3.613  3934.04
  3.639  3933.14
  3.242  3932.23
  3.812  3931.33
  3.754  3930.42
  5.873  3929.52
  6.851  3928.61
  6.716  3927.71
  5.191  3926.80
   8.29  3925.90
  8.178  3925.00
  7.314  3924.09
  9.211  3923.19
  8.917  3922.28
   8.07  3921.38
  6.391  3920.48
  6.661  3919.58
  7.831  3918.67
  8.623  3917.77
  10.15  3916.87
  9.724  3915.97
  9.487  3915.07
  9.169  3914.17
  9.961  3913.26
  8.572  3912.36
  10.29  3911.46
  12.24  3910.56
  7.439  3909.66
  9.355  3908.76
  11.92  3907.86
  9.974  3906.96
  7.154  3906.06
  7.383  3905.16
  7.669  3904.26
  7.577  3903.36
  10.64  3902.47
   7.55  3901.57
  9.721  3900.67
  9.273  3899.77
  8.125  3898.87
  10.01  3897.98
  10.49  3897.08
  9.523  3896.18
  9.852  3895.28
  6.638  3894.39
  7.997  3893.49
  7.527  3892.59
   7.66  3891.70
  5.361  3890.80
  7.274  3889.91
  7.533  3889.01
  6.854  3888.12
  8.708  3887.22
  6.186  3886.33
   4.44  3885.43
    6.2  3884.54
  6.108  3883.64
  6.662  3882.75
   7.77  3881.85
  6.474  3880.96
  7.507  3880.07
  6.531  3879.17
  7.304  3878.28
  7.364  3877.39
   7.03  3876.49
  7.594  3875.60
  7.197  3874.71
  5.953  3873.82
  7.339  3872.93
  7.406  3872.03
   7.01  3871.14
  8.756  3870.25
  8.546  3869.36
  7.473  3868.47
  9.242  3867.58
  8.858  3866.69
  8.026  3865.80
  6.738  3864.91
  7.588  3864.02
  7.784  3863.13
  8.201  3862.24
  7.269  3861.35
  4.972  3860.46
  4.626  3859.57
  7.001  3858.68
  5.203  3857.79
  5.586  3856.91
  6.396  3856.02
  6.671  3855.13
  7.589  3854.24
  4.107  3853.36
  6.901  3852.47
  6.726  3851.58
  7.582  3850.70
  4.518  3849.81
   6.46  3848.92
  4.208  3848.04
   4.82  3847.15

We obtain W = 1.9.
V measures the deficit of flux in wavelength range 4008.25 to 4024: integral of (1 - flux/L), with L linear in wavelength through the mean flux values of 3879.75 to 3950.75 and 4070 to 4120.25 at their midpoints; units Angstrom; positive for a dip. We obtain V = -4.3 Angstrom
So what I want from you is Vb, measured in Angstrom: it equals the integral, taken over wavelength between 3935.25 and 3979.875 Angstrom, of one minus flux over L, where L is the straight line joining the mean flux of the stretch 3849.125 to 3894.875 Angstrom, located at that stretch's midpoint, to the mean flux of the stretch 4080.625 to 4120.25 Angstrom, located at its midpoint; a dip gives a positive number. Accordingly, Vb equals 8.3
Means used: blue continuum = 6.94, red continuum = 13.5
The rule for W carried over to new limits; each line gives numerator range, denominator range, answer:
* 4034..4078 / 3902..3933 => 1.73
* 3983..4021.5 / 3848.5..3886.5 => 2.00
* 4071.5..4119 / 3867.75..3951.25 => 1.93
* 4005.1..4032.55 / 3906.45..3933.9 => 1.85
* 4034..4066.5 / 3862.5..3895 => 1.90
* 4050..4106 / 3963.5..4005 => 1.39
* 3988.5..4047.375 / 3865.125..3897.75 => 1.89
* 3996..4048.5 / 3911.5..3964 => 1.80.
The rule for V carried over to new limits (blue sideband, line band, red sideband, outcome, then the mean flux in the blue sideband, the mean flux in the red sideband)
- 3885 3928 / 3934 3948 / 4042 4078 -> 3.6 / 8.36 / 12.7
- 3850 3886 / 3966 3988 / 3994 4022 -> 6.2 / 6.92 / 13.2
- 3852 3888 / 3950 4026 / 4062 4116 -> -2.1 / 6.96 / 13.3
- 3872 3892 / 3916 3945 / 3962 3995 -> 4.4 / 6.87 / 8.98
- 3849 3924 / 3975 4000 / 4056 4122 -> -2.1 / 7.74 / 13.2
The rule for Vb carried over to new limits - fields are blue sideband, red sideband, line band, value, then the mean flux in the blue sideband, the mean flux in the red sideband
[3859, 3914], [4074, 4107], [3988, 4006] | -2.1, 7.88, 13.5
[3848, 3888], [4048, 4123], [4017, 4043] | -4.9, 6.87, 13.2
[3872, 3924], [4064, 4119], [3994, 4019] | -4.5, 8.1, 13.4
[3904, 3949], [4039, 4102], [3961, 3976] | 5.3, 7.6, 13.1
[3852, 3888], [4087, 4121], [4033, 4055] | -2.4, 6.96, 13.4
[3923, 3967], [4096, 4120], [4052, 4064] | -1.2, 7.31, 12.8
